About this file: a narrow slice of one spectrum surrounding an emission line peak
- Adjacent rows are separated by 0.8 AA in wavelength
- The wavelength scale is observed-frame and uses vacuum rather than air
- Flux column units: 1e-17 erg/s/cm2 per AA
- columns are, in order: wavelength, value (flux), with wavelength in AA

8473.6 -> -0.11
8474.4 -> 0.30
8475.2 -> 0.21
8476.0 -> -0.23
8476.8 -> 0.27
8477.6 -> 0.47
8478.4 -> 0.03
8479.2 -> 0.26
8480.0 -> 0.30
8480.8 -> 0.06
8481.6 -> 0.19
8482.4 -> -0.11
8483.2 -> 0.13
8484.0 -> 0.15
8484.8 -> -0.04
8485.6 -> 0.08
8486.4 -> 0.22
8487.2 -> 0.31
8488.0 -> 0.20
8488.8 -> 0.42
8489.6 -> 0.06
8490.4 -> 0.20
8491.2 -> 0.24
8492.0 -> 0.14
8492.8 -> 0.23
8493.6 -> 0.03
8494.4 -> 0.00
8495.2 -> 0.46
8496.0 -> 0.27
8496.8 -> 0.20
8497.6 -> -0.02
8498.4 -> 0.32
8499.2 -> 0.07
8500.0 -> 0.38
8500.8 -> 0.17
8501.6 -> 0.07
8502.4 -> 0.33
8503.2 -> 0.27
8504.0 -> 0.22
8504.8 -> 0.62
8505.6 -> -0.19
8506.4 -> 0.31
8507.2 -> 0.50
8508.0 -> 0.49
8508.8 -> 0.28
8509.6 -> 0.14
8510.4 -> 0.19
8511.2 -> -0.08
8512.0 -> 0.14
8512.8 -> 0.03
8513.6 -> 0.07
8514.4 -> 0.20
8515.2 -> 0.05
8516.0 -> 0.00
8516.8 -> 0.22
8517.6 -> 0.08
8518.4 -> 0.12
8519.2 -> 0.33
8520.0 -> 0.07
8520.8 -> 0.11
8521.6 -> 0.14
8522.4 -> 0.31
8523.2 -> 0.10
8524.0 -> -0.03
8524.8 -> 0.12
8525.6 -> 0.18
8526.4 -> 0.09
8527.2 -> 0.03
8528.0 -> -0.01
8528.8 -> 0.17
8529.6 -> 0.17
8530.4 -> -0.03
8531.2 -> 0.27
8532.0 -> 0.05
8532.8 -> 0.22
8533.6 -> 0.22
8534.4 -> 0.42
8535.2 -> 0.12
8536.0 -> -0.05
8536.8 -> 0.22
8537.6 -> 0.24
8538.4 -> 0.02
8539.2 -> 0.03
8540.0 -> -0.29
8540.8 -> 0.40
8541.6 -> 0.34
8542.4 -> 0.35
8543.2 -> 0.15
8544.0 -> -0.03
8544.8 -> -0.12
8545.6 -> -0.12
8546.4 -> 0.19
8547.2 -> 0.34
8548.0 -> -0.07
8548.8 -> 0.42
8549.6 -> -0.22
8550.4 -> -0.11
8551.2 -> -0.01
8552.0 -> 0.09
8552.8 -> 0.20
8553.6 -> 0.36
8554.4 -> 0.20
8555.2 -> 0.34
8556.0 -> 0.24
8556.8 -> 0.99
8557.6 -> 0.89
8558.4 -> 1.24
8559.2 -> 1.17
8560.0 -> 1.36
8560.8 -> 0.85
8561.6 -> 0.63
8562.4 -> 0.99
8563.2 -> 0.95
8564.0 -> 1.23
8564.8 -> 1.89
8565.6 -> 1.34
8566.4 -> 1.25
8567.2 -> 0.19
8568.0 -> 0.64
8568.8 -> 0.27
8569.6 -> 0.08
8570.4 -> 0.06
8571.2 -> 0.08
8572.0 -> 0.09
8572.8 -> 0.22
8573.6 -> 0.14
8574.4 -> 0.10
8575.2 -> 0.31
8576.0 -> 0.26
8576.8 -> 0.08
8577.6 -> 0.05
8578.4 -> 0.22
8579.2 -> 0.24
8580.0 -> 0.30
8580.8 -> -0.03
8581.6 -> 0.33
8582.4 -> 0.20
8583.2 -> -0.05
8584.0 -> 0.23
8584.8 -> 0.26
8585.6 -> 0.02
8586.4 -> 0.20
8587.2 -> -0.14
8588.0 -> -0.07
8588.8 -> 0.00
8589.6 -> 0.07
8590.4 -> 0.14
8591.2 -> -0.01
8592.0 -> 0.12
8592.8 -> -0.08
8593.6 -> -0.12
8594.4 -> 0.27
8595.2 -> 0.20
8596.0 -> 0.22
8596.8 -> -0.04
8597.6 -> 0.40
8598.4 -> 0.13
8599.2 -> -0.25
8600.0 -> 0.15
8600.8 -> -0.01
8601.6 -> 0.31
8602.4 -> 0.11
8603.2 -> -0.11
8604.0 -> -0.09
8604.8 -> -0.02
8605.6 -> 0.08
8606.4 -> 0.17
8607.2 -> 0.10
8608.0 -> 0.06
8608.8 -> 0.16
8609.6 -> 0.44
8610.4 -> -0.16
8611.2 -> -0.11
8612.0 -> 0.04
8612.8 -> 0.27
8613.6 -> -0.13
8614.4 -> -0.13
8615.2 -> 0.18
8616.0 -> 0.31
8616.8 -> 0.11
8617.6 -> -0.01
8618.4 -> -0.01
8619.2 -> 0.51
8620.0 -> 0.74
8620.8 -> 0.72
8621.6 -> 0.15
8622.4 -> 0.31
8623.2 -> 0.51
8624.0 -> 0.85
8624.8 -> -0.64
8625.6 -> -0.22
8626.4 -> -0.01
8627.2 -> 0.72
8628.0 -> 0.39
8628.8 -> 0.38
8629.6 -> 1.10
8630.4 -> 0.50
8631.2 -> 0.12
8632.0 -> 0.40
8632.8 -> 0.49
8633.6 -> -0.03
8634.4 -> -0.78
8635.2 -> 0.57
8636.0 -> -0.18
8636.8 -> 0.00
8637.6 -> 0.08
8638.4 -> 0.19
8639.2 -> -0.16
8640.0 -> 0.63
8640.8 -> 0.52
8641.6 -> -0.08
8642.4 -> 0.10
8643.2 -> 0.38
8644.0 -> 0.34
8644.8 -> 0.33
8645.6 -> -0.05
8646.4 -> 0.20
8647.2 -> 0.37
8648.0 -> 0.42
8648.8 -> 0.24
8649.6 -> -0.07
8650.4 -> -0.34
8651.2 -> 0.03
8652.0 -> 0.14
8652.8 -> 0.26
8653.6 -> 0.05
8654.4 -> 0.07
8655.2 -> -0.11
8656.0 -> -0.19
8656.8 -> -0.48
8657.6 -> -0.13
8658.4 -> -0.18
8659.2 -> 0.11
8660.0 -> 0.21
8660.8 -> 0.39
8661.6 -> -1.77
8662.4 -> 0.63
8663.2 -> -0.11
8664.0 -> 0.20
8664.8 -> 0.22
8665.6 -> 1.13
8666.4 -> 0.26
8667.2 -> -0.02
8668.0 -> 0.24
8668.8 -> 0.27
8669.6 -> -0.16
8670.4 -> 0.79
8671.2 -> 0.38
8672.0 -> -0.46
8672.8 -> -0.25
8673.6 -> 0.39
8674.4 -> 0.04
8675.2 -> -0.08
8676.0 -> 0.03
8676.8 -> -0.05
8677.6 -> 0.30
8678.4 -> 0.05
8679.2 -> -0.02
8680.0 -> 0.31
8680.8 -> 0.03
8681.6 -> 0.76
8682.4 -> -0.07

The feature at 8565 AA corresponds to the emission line [O II] 3727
